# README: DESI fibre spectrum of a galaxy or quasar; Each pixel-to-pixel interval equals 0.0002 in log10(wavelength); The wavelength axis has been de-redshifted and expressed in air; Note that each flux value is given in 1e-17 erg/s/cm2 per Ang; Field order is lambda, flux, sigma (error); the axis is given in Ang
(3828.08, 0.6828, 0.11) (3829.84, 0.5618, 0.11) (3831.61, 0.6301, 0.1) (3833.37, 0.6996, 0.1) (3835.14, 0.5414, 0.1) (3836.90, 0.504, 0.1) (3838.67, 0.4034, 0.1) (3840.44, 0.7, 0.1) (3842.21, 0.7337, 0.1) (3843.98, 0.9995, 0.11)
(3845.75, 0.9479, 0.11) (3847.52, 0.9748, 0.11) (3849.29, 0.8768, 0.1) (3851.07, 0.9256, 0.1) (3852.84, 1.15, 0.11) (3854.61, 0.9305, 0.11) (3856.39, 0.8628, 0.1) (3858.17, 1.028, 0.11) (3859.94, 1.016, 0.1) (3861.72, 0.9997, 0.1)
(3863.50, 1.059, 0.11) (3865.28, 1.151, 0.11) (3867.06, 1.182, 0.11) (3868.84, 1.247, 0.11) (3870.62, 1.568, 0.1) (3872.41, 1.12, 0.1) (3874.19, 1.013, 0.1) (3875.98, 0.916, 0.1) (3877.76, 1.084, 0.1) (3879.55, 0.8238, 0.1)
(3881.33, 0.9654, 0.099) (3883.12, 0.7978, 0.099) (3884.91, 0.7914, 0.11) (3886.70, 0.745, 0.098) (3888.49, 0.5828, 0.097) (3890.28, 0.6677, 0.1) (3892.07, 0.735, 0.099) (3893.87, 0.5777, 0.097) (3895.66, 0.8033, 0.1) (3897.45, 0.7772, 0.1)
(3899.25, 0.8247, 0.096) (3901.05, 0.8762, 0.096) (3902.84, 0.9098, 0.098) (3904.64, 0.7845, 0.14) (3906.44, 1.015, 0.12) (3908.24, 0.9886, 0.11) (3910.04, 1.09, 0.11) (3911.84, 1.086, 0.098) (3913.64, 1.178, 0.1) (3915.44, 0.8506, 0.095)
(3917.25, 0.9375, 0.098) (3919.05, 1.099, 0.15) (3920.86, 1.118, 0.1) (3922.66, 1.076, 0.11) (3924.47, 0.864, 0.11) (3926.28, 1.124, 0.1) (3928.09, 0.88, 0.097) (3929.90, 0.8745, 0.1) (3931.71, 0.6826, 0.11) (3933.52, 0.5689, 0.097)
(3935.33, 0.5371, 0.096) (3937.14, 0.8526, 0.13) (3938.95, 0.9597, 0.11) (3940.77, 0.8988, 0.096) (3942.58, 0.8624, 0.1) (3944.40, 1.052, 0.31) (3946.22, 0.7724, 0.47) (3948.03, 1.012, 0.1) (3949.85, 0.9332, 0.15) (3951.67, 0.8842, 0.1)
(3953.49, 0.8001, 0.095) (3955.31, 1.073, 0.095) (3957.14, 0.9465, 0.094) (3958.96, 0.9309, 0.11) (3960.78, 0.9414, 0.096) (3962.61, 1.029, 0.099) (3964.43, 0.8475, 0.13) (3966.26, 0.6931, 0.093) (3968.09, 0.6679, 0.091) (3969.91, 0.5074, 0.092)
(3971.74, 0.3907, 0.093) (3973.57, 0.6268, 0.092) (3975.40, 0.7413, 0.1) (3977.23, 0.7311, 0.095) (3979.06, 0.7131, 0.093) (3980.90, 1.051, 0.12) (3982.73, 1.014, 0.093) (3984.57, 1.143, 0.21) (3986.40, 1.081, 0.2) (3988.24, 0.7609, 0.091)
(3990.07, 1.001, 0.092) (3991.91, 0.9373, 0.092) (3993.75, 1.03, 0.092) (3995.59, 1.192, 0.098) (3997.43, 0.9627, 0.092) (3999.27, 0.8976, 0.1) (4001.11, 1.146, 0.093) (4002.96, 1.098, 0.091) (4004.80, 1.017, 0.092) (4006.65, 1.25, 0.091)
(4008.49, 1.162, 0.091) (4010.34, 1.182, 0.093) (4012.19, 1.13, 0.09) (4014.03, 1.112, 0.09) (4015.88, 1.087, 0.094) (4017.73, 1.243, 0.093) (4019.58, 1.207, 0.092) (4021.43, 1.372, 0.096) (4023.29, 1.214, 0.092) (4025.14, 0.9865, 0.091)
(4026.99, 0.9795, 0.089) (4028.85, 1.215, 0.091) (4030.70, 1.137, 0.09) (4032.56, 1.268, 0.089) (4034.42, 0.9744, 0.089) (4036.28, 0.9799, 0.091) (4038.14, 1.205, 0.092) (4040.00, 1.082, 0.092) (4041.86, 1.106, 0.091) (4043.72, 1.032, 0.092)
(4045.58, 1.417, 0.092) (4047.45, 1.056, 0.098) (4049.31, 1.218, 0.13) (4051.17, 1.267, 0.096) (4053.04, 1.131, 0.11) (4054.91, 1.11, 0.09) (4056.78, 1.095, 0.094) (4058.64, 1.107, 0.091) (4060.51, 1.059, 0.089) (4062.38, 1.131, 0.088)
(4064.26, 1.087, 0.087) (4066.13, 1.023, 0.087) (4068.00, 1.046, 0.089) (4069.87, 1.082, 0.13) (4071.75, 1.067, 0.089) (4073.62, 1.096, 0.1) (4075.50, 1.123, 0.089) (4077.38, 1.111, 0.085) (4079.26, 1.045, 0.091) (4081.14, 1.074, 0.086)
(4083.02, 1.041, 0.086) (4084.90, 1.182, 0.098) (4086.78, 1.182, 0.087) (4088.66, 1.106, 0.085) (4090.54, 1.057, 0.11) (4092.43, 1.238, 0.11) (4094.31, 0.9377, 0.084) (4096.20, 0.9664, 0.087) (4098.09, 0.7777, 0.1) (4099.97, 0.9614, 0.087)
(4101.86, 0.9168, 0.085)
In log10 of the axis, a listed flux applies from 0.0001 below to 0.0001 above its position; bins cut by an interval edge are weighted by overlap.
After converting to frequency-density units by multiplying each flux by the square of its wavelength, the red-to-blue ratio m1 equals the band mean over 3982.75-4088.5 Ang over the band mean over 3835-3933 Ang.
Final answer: 1.3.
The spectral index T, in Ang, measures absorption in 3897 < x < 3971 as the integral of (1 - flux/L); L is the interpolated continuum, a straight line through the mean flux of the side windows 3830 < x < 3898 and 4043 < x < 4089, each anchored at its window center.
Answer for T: 4.8 Ang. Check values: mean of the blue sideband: 0.88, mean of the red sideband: 1.12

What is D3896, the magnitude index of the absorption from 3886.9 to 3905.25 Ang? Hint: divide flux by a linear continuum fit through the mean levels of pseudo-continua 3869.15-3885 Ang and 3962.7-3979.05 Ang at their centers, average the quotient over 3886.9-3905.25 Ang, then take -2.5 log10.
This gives 0.26 mag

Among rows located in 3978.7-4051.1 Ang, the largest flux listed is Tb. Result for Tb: 1.417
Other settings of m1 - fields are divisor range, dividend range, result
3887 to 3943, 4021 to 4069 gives 1.37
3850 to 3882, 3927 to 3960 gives 0.85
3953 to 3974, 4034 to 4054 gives 1.50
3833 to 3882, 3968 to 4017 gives 1.08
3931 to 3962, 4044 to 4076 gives 1.37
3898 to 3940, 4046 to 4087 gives 1.30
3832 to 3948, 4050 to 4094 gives 1.34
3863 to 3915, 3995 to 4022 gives 1.28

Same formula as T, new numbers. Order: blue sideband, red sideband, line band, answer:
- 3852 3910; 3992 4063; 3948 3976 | 6.24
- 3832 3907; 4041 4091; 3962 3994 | 5.92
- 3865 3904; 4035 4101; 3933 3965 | 2.86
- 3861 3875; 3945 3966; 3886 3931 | 6.42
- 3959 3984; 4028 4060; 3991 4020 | -4.72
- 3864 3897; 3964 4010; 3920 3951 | 1.17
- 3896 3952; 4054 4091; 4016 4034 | -2.35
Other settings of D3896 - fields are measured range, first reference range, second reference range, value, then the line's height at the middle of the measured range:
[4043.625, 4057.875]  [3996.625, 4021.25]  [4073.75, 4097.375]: -0.07 mag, 1.1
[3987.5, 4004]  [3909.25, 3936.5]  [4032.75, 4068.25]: 0.03 mag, 1.04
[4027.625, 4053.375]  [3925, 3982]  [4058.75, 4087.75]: -0.13 mag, 1.02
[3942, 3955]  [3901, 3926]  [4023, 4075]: 0.13 mag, 1.03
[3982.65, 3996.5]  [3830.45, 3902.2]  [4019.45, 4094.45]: 0.02 mag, 1.03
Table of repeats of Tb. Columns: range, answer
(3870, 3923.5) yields 1.568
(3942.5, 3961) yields 1.073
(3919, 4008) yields 1.25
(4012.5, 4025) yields 1.372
